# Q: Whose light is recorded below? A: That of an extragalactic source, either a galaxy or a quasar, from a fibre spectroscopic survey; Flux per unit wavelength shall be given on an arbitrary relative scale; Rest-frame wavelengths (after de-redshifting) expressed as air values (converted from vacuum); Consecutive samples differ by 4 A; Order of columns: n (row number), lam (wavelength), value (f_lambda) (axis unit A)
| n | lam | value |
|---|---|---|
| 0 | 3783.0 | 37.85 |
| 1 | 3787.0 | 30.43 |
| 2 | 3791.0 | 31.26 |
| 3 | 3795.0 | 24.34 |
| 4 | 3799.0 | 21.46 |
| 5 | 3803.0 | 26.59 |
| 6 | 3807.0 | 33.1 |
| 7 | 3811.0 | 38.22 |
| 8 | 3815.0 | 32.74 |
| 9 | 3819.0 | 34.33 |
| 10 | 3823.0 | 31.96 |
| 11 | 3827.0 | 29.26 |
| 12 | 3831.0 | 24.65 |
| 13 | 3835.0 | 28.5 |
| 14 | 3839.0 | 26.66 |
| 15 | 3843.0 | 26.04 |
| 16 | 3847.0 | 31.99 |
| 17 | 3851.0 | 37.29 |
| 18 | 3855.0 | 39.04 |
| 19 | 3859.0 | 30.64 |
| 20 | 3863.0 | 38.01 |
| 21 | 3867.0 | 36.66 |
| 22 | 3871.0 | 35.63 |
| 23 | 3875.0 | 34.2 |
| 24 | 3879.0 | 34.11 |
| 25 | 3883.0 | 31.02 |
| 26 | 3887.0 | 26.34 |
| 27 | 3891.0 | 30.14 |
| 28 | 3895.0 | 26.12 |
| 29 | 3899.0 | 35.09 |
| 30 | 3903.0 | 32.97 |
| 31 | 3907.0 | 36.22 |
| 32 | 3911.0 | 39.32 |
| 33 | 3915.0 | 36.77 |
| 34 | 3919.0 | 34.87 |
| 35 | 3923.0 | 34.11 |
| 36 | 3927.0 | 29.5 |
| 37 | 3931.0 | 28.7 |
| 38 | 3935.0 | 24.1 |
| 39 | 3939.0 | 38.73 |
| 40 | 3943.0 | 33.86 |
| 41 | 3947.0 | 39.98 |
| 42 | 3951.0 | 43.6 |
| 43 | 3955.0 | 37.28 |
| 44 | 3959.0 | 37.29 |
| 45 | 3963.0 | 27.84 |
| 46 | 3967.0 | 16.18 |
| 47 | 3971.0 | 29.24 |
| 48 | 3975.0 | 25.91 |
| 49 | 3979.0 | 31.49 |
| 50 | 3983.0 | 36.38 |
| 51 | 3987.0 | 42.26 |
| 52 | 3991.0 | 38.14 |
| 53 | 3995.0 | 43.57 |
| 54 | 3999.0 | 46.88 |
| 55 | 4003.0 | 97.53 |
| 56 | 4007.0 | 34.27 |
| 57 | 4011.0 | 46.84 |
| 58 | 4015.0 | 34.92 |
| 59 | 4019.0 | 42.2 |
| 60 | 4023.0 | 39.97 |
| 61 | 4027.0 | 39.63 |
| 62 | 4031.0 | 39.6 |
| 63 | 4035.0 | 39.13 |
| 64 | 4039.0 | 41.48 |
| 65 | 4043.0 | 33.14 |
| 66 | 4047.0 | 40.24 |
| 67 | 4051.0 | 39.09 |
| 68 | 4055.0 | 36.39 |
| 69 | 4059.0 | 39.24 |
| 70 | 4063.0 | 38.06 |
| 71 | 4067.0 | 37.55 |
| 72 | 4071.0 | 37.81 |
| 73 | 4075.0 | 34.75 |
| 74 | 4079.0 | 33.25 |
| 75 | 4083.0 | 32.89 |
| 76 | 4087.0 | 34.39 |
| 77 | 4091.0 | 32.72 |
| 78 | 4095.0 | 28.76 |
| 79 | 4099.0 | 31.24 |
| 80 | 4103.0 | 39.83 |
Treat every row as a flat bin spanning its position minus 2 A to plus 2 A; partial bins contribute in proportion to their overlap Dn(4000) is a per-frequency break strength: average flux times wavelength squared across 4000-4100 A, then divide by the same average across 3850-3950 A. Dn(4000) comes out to 1.3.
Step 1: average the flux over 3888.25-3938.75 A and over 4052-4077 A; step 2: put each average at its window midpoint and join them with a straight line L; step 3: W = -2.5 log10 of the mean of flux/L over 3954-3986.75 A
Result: 0.123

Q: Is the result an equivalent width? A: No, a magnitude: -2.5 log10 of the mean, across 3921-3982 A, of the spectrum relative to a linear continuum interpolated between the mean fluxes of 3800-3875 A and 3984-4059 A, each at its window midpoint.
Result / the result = 0.21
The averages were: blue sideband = 32.2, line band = 31.9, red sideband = 42.9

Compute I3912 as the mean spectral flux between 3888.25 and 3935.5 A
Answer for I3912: 32.5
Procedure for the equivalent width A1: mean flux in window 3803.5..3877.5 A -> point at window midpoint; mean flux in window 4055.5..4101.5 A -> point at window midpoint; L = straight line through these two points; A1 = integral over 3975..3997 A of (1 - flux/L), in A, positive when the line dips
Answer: -2.2 A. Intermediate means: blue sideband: 32.6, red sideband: 34.7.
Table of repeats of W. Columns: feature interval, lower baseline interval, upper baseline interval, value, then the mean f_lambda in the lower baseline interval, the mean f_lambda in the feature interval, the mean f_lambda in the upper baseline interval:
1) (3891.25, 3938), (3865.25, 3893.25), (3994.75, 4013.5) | 0.180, 32.5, 32.6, 54.3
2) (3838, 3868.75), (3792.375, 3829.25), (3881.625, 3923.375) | -0.066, 30.2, 33.5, 33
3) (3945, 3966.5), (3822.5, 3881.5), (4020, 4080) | -0.013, 32.3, 35.7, 38.1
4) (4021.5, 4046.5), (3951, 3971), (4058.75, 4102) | -0.173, 31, 38.9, 34.5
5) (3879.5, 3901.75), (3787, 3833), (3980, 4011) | 0.241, 29.8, 30.1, 47.8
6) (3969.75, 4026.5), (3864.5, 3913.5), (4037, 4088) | -0.187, 33.2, 42.2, 36.8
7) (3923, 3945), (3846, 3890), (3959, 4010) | 0.182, 34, 31.3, 39.2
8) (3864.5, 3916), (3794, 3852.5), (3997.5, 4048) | 0.041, 29.8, 33.4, 44.3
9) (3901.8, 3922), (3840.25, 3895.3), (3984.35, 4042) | 0.008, 32.8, 36.1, 44.4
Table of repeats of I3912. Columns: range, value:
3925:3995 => 33.3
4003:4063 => 40.9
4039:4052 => 38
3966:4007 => 41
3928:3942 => 30.7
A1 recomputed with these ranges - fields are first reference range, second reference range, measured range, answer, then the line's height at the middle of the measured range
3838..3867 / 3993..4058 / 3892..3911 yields 1.57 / 36.1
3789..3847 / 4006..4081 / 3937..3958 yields -2.50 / 34.5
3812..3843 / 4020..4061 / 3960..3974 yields 4.03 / 35.7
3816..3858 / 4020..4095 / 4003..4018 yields -4.64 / 35.7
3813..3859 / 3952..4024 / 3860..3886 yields -1.06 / 33.1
